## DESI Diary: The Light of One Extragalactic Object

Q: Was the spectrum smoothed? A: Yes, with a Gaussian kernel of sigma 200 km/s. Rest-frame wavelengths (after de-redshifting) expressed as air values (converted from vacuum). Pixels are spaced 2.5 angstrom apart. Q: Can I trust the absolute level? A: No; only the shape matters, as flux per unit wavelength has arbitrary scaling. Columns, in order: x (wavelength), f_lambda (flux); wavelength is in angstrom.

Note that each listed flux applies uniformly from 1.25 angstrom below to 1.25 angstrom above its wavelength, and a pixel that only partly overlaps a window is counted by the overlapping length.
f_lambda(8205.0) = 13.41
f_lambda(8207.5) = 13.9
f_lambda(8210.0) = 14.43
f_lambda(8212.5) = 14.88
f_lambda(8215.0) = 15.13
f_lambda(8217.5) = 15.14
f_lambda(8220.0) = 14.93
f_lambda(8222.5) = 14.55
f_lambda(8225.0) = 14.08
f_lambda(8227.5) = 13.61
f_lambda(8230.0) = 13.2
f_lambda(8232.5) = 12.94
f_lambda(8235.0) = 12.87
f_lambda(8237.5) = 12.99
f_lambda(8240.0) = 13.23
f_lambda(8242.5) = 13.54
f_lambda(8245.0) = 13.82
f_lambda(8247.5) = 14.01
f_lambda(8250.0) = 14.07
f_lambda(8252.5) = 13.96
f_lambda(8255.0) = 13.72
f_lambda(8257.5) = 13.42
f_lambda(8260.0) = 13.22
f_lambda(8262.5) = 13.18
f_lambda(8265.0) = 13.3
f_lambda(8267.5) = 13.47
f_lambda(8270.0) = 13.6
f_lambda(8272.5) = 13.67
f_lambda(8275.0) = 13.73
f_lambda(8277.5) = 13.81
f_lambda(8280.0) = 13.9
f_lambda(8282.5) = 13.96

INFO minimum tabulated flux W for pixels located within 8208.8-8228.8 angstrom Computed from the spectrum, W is 13.61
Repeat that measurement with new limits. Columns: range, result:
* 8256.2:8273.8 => 13.18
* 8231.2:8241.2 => 12.87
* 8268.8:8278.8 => 13.6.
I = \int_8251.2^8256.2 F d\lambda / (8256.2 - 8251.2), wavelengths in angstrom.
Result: 13.8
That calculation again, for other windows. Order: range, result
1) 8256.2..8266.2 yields 13.3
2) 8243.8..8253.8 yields 14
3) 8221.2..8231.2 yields 13.9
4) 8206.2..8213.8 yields 14.4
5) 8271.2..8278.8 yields 13.7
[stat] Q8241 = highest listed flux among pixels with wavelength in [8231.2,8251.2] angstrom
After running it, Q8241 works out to 14.07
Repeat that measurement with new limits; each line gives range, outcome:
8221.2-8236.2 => 14.55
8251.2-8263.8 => 13.96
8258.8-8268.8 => 13.47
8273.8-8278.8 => 13.81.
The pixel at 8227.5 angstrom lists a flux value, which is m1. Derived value 13.61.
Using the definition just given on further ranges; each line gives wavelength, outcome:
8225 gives 14.08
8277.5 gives 13.81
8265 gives 13.3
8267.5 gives 13.47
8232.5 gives 12.94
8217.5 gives 15.14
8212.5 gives 14.88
